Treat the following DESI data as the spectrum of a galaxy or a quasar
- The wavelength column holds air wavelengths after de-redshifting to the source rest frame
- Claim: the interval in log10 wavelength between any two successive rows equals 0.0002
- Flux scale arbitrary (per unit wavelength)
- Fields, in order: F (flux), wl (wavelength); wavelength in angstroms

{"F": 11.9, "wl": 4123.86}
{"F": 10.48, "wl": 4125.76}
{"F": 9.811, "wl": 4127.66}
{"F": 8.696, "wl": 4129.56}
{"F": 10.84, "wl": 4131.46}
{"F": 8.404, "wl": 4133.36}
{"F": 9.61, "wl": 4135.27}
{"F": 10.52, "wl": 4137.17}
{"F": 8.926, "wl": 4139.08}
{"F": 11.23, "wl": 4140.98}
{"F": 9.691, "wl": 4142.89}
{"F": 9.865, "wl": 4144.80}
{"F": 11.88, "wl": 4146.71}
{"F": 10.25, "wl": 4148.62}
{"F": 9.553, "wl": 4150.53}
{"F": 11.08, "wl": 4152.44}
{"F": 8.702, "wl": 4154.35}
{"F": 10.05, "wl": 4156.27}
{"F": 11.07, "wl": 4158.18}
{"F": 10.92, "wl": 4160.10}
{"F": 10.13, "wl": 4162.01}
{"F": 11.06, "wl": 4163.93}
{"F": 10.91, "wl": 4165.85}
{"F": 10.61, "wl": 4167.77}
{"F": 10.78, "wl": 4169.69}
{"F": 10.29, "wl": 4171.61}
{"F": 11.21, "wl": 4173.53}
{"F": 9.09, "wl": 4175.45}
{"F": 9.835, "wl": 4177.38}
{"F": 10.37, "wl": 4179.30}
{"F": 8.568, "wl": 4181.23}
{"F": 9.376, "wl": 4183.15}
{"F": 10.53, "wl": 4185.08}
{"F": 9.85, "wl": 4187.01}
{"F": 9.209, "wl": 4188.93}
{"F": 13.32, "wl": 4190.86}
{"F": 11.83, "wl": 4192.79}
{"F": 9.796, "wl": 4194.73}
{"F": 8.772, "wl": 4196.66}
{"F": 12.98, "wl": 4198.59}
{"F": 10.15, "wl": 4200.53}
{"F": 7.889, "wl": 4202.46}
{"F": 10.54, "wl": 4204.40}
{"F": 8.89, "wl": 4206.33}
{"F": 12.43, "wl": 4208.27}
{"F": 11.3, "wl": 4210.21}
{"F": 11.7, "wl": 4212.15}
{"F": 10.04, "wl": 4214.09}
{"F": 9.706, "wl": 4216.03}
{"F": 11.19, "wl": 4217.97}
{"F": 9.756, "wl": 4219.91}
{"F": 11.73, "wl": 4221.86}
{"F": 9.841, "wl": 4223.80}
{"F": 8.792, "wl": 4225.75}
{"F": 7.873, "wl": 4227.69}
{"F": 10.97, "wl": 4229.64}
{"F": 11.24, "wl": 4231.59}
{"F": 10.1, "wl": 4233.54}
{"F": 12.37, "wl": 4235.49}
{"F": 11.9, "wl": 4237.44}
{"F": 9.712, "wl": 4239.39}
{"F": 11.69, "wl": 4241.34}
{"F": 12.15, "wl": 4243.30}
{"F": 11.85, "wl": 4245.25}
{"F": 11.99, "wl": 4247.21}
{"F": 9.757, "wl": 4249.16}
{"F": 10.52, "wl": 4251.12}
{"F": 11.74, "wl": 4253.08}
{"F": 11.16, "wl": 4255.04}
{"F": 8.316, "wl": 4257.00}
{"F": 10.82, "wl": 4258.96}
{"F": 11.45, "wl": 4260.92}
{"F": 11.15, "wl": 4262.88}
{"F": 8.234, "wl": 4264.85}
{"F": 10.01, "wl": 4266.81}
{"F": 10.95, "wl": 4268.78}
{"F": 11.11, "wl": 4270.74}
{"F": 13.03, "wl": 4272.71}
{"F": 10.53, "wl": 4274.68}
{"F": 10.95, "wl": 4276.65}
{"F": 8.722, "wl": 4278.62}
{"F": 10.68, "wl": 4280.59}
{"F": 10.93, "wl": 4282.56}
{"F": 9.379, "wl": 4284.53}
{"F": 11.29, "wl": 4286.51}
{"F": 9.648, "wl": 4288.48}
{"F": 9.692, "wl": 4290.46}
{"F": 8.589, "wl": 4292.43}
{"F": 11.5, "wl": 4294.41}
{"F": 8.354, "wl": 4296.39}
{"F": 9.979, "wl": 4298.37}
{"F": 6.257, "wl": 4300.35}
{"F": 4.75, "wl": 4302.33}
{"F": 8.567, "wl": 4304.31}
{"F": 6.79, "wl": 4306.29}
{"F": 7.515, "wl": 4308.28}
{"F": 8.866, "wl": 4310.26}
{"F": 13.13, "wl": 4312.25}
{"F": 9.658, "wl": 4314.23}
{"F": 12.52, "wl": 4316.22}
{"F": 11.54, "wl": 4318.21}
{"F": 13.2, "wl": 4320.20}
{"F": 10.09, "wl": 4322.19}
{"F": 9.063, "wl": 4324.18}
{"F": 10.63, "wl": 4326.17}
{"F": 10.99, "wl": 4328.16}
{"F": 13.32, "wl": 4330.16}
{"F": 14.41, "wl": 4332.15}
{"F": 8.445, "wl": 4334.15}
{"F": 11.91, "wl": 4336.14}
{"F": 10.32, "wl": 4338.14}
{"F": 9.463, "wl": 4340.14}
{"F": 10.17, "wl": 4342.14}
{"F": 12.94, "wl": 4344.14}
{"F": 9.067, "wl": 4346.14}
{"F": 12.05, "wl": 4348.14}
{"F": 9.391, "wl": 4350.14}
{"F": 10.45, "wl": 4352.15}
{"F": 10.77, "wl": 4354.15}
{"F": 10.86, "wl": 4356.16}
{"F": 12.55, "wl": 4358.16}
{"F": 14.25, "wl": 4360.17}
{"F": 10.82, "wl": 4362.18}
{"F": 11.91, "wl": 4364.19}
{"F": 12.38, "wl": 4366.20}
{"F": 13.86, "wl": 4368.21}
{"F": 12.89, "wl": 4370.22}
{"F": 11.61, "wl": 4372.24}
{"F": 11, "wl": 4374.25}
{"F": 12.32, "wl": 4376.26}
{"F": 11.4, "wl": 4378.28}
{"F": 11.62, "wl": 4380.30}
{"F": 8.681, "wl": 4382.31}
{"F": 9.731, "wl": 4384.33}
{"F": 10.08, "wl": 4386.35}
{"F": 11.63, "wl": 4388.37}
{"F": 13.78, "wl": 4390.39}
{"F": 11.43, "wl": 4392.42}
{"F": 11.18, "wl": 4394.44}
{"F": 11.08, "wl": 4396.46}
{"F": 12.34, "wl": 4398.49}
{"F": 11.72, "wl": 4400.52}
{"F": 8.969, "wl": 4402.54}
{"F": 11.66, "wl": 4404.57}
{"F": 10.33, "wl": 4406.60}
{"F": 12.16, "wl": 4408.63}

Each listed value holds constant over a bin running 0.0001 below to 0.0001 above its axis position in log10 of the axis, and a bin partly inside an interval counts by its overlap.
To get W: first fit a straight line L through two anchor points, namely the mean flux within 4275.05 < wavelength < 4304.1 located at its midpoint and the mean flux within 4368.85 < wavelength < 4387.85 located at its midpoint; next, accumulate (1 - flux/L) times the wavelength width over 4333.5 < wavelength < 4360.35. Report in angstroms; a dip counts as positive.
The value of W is -0.9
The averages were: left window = 9.34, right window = 11.1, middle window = 10.8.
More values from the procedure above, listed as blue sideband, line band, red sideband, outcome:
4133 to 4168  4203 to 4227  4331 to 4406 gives 0.4 angstroms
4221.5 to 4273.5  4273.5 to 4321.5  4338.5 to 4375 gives 5.8 angstroms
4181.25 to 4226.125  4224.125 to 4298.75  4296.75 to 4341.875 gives -2.0 angstroms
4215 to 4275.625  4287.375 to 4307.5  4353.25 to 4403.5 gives 4.8 angstroms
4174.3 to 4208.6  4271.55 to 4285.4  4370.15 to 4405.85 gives 0.0 angstroms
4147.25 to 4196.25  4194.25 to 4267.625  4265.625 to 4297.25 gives -1.5 angstroms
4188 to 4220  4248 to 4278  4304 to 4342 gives -0.2 angstroms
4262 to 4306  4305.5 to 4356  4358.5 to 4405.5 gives -0.4 angstroms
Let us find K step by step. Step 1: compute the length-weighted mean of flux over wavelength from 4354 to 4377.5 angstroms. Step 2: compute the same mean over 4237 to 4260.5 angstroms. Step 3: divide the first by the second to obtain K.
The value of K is 1.11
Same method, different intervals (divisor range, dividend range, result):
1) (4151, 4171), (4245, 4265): 1.02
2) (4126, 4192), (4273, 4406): 1.05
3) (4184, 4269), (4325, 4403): 1.07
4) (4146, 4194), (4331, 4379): 1.10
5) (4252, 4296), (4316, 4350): 1.07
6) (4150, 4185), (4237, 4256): 1.10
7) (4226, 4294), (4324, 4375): 1.08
